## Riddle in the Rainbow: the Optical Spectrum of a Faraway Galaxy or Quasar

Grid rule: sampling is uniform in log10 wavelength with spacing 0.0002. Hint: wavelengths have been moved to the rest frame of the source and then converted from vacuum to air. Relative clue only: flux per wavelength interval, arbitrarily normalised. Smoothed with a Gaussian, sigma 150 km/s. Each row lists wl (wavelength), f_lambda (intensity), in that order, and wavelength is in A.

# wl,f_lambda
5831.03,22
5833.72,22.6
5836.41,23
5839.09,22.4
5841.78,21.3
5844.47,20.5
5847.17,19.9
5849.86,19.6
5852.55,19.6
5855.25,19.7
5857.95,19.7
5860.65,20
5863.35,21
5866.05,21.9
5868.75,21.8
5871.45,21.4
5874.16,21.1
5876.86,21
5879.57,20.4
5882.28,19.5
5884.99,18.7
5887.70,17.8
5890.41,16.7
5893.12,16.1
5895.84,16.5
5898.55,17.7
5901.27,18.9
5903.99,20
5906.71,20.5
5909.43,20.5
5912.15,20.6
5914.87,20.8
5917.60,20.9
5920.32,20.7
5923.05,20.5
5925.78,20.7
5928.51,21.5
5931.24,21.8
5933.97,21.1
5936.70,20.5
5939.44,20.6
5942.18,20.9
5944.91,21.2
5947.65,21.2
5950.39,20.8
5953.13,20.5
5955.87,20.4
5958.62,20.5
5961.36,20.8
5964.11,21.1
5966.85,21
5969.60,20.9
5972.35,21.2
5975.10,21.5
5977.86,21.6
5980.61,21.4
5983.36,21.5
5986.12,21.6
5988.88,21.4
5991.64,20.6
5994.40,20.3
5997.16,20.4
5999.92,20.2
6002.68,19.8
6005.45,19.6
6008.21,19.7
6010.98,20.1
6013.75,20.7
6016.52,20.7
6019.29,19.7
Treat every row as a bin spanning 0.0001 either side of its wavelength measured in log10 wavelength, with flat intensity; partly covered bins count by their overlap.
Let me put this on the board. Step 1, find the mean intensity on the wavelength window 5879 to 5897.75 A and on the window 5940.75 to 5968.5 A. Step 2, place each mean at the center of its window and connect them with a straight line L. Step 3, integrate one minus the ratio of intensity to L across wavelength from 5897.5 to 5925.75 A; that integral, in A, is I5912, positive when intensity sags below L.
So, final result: -1.9 A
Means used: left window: 17.8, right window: 20.8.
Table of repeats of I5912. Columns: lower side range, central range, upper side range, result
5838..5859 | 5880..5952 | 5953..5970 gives 2.4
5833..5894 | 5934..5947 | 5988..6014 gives -0.4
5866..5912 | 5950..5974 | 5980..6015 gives -0.8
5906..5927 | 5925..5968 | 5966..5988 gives 0.2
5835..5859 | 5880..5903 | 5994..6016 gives 2.9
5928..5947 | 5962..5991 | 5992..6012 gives -1.2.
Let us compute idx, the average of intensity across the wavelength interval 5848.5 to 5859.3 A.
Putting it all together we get 19.7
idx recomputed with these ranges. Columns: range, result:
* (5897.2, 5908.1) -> 19.3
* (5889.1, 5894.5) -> 16.4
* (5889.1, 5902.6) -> 17.2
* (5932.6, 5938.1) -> 20.8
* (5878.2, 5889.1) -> 19.1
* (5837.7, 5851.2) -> 20.8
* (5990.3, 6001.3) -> 20.4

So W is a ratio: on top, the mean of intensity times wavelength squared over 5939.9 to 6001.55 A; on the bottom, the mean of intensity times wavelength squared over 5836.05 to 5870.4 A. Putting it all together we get 1.1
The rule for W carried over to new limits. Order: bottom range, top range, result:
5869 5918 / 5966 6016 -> 1.10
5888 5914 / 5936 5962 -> 1.13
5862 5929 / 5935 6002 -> 1.08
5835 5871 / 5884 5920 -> 0.93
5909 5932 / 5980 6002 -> 1.02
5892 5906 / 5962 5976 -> 1.20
